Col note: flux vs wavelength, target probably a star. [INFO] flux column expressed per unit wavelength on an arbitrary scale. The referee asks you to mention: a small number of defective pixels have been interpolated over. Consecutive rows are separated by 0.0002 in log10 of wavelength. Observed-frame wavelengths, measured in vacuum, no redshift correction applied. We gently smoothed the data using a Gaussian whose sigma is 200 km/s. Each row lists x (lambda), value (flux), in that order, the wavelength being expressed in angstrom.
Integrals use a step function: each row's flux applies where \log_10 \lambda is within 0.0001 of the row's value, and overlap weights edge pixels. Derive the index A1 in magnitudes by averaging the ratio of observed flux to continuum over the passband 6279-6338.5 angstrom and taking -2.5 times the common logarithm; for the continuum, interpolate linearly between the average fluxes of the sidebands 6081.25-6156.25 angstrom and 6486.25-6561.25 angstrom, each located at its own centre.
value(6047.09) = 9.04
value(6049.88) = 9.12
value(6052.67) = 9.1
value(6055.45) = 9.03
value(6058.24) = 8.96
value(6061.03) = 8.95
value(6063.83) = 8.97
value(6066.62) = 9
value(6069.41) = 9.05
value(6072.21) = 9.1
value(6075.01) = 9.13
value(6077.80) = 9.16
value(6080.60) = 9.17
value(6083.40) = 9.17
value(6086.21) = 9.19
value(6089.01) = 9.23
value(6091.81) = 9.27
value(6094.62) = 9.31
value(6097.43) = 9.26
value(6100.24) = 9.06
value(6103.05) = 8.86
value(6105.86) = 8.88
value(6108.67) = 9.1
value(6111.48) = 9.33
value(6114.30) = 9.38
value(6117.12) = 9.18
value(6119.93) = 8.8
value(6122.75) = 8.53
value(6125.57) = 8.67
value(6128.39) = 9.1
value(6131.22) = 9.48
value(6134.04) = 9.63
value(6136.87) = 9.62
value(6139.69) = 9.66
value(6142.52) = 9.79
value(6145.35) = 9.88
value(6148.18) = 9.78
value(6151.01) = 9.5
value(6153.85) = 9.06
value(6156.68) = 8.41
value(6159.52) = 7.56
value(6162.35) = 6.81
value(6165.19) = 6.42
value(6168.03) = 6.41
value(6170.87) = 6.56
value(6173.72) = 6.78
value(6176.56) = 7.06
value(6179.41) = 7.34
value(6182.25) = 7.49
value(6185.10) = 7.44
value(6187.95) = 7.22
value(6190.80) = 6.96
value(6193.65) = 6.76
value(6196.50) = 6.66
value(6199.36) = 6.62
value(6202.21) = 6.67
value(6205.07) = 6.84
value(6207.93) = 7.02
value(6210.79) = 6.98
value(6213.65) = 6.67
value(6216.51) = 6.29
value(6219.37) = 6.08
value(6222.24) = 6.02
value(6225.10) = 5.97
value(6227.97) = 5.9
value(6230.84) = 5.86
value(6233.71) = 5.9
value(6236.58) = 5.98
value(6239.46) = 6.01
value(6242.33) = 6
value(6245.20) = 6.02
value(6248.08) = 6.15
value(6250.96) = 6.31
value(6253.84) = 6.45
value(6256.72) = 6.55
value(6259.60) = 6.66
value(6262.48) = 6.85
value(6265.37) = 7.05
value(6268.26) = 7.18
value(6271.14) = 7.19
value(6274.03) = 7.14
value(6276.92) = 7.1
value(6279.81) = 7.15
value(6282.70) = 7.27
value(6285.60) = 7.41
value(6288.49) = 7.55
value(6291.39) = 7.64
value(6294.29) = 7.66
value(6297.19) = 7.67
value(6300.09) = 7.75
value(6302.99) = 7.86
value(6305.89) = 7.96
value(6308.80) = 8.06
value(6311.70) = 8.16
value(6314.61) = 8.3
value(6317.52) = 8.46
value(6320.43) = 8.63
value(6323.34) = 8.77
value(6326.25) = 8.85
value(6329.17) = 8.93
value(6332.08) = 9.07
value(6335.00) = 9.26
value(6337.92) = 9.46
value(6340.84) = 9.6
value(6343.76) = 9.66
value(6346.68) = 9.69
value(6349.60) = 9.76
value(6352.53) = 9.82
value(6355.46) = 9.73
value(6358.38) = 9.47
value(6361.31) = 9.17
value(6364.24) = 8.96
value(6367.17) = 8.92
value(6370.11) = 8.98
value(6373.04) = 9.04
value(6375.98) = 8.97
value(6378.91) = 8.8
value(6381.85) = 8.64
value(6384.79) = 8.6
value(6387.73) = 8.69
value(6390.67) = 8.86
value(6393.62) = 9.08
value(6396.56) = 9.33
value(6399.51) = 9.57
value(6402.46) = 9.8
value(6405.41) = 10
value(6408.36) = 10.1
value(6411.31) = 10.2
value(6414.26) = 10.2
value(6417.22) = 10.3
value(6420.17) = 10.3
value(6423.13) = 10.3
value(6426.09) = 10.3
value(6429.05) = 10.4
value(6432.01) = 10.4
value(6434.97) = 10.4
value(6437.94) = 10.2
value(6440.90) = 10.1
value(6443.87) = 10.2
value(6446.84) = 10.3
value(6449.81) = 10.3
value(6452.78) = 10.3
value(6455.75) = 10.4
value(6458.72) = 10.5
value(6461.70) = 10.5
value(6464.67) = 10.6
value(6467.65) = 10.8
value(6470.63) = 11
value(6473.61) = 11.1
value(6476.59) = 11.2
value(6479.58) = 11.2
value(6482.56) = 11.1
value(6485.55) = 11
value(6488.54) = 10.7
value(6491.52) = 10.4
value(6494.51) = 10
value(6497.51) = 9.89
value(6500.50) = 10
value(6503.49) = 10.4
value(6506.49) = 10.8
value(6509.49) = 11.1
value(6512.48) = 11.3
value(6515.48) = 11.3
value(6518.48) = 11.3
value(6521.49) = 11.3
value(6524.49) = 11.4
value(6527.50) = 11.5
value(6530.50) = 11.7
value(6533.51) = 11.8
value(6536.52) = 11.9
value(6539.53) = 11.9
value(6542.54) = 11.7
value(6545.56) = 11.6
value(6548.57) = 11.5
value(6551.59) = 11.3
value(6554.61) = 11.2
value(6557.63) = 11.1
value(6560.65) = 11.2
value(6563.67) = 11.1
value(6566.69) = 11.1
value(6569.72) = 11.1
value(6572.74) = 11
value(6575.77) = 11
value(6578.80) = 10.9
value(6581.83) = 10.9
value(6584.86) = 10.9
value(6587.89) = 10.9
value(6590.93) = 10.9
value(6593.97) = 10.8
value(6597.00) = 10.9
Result 0.23 mag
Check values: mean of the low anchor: 9.25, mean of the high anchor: 11.1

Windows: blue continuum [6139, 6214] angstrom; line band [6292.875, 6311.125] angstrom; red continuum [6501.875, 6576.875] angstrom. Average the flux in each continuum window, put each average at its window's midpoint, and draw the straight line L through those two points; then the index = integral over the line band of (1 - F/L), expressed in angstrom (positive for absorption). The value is 2.09 angstrom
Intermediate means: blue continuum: 7.56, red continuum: 11.3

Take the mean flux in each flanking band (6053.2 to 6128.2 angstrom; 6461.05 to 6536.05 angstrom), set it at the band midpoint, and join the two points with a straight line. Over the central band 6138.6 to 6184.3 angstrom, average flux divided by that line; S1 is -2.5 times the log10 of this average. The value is 0.17 mag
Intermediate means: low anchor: 9.07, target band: 8.01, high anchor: 11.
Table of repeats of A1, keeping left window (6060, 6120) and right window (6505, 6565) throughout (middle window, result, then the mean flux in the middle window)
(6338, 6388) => 0.14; 9.22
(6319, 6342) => 0.14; 9.06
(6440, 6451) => 0.07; 10.2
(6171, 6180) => 0.35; 6.96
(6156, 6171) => 0.33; 7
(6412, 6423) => 0.05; 10.3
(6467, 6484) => 0.00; 11.1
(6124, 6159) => 0.01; 9.33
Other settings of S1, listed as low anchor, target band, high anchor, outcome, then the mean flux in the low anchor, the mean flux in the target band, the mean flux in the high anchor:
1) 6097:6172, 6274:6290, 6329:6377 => 0.25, 8.77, 7.28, 9.34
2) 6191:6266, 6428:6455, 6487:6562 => -0.05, 6.4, 10.3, 11.1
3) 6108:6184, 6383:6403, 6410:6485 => 0.12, 8.48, 9.09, 10.5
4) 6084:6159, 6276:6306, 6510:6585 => 0.31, 9.21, 7.54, 11.3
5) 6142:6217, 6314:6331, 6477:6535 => 0.04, 7.43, 8.68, 11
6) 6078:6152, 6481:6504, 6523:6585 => 0.06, 9.26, 10.4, 11.3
